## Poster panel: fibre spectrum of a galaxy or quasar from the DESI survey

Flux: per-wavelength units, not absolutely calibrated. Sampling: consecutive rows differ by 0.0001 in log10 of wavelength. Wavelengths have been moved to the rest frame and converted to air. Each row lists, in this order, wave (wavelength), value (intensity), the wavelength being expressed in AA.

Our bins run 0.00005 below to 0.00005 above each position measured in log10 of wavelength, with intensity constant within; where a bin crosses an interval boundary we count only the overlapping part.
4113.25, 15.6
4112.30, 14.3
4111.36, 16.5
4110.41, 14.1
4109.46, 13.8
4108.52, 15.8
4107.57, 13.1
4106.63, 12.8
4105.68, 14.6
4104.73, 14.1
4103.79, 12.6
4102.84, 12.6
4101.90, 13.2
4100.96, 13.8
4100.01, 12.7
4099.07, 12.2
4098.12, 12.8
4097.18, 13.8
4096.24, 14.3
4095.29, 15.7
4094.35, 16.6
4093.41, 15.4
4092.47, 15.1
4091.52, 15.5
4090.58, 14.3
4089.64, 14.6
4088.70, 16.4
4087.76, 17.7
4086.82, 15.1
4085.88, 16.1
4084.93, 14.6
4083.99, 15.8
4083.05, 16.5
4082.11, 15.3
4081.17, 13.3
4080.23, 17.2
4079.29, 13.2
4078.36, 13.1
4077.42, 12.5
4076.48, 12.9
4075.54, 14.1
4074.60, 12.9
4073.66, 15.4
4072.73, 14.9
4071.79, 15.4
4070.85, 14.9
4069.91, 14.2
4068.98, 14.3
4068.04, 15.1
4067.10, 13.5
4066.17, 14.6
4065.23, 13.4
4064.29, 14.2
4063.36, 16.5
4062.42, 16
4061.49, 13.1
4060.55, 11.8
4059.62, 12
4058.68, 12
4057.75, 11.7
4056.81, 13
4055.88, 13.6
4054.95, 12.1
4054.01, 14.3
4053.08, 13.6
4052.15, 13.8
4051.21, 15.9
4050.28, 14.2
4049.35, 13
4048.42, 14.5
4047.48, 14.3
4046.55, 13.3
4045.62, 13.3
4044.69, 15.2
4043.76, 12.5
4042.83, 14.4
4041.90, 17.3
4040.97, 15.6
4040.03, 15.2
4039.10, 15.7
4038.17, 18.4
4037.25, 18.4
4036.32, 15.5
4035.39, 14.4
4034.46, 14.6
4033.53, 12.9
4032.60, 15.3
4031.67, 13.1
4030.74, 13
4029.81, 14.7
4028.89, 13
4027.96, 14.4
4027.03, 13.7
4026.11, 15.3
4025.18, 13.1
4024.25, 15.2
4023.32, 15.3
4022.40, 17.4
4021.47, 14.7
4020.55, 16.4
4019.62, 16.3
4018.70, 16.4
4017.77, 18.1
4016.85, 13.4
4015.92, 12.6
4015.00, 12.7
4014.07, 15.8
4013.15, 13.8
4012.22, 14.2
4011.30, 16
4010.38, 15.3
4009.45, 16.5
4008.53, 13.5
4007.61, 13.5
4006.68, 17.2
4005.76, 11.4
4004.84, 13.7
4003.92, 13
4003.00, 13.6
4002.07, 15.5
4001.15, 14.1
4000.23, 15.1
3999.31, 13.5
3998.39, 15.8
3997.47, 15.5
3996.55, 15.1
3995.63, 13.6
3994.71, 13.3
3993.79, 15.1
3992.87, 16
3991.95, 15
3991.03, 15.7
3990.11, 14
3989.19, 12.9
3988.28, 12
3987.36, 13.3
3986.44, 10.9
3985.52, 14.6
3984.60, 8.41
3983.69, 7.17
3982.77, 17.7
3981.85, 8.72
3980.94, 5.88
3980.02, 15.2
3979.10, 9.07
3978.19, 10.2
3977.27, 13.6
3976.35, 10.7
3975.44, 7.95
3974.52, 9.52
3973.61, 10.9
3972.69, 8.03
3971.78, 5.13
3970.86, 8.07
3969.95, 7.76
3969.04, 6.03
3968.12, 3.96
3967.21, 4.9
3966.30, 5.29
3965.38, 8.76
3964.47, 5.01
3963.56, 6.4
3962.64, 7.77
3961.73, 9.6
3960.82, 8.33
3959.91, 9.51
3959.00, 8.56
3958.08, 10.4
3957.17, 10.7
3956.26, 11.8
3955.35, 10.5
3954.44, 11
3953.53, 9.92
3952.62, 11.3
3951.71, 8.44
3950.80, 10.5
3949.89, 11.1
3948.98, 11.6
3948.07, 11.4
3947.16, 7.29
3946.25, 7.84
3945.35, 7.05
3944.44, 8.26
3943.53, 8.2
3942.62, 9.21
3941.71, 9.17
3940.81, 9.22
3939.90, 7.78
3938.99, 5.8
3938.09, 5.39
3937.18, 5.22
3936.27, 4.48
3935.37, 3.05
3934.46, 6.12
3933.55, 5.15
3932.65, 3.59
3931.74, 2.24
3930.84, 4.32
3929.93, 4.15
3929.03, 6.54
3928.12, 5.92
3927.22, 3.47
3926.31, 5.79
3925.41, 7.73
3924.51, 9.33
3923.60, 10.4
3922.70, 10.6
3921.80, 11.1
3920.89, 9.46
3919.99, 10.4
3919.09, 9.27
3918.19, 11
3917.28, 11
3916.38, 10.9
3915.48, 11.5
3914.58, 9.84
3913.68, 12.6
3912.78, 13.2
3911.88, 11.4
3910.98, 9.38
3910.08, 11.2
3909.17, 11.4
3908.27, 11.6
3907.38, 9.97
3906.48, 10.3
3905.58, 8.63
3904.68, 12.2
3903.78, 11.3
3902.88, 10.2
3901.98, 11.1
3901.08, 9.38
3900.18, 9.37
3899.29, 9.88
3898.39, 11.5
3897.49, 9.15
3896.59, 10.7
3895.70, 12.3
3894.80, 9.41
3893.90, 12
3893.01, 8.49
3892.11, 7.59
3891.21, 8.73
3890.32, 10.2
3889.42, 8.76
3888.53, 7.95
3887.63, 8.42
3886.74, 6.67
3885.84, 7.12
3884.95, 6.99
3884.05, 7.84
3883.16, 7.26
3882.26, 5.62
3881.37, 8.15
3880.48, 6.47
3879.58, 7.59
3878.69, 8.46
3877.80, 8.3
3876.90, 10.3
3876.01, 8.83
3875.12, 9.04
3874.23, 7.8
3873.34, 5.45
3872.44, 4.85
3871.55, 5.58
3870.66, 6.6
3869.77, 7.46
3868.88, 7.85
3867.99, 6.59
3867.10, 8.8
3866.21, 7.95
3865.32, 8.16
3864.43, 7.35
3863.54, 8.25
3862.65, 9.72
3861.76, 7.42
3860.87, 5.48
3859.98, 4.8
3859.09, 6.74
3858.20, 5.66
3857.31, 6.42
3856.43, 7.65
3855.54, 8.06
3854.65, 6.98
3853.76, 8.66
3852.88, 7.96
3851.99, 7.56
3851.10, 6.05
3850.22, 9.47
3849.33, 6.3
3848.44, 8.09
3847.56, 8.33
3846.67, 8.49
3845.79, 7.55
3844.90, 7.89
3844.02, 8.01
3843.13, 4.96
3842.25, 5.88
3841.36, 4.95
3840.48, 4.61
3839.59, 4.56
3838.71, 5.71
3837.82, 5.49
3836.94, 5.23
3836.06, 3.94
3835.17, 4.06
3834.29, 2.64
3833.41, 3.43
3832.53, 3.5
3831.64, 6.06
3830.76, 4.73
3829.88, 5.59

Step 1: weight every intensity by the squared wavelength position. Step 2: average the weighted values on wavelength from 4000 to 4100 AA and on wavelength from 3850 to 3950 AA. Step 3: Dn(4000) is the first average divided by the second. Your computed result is 1.89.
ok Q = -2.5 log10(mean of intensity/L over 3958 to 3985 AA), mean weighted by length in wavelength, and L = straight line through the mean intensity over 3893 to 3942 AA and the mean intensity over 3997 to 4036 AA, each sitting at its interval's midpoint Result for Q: 0.36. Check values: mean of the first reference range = 8.84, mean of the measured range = 8.59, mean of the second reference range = 14.6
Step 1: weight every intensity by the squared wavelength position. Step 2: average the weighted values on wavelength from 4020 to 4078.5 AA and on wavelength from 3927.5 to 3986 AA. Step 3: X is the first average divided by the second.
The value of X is 1.82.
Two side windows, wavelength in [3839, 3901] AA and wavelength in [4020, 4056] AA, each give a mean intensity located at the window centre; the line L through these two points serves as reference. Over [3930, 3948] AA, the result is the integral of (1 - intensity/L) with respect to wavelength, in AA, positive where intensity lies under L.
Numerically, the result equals 7.3 AA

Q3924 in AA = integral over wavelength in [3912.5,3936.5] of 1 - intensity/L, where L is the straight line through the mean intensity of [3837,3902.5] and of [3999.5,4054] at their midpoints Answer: 5.2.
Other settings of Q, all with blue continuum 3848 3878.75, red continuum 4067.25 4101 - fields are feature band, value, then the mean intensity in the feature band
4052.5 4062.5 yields 0.070 mag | 12.9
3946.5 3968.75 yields 0.179 mag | 8.88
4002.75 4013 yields -0.180 mag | 14.4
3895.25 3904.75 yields -0.221 mag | 10.6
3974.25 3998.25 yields -0.085 mag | 12.4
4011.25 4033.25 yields -0.166 mag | 14.7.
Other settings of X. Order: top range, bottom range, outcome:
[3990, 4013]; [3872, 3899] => 1.84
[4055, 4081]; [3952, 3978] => 1.69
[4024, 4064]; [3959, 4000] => 1.39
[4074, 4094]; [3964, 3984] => 1.82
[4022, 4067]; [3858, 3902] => 1.92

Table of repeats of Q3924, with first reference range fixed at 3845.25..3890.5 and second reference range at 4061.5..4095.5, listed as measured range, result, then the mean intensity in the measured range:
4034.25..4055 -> -1.7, 14.8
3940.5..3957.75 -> 1.1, 9.73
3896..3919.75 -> -4.8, 10.7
